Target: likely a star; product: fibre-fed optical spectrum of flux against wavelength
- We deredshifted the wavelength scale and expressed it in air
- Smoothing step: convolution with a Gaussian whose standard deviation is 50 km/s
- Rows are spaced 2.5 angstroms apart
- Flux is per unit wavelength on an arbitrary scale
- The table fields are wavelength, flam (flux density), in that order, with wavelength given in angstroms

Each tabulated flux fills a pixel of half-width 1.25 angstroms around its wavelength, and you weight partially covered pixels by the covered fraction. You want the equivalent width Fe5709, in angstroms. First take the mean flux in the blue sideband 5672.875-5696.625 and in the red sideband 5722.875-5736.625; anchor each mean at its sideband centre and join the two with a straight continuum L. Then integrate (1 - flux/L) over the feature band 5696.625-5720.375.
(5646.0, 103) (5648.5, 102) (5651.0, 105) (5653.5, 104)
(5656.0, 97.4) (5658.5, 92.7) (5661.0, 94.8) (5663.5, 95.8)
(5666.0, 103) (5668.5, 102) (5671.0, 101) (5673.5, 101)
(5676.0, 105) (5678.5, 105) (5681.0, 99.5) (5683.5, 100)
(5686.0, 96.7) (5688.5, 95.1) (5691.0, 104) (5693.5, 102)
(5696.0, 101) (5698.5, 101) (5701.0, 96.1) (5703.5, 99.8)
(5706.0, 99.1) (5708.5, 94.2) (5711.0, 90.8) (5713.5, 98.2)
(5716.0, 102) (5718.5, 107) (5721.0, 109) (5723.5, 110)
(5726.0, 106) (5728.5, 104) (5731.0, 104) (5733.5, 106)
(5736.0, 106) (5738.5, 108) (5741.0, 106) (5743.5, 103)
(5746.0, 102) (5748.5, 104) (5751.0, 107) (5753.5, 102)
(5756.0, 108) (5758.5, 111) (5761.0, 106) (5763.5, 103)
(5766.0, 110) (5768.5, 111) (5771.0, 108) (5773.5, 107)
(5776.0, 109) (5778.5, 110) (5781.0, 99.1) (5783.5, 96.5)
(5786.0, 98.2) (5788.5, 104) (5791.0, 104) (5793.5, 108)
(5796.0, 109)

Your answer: 1.0 angstroms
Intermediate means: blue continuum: 101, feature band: 99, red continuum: 106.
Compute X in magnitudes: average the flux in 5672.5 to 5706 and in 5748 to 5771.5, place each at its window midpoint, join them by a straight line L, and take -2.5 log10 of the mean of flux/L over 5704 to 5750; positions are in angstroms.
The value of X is 0.008 mag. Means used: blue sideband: 100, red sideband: 107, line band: 103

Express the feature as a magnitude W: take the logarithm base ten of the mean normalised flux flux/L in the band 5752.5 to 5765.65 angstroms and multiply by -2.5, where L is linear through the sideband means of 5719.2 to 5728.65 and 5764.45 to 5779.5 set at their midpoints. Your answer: 0.02 mag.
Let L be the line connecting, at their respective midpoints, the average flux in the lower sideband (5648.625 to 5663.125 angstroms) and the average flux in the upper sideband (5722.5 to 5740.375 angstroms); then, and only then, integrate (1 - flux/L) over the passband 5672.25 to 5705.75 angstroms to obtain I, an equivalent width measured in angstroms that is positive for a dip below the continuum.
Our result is 0.5 angstroms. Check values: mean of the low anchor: 98.9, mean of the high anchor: 106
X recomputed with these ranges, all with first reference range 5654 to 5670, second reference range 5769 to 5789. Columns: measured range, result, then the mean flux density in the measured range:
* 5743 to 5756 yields -0.01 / 104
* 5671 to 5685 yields -0.03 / 102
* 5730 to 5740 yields -0.04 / 106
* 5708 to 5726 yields -0.01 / 102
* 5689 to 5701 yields -0.01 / 101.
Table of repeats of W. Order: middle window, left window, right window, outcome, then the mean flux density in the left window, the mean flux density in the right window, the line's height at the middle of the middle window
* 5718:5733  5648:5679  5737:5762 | -0.024 mag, 101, 106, 104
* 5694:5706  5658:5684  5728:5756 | 0.027 mag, 100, 105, 102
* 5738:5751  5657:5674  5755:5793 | -0.009 mag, 98.5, 106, 104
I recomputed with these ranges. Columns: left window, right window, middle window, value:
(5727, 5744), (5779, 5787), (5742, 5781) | -1.76 angstroms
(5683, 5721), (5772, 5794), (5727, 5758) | -1.06 angstroms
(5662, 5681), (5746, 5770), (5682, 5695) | 0.38 angstroms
